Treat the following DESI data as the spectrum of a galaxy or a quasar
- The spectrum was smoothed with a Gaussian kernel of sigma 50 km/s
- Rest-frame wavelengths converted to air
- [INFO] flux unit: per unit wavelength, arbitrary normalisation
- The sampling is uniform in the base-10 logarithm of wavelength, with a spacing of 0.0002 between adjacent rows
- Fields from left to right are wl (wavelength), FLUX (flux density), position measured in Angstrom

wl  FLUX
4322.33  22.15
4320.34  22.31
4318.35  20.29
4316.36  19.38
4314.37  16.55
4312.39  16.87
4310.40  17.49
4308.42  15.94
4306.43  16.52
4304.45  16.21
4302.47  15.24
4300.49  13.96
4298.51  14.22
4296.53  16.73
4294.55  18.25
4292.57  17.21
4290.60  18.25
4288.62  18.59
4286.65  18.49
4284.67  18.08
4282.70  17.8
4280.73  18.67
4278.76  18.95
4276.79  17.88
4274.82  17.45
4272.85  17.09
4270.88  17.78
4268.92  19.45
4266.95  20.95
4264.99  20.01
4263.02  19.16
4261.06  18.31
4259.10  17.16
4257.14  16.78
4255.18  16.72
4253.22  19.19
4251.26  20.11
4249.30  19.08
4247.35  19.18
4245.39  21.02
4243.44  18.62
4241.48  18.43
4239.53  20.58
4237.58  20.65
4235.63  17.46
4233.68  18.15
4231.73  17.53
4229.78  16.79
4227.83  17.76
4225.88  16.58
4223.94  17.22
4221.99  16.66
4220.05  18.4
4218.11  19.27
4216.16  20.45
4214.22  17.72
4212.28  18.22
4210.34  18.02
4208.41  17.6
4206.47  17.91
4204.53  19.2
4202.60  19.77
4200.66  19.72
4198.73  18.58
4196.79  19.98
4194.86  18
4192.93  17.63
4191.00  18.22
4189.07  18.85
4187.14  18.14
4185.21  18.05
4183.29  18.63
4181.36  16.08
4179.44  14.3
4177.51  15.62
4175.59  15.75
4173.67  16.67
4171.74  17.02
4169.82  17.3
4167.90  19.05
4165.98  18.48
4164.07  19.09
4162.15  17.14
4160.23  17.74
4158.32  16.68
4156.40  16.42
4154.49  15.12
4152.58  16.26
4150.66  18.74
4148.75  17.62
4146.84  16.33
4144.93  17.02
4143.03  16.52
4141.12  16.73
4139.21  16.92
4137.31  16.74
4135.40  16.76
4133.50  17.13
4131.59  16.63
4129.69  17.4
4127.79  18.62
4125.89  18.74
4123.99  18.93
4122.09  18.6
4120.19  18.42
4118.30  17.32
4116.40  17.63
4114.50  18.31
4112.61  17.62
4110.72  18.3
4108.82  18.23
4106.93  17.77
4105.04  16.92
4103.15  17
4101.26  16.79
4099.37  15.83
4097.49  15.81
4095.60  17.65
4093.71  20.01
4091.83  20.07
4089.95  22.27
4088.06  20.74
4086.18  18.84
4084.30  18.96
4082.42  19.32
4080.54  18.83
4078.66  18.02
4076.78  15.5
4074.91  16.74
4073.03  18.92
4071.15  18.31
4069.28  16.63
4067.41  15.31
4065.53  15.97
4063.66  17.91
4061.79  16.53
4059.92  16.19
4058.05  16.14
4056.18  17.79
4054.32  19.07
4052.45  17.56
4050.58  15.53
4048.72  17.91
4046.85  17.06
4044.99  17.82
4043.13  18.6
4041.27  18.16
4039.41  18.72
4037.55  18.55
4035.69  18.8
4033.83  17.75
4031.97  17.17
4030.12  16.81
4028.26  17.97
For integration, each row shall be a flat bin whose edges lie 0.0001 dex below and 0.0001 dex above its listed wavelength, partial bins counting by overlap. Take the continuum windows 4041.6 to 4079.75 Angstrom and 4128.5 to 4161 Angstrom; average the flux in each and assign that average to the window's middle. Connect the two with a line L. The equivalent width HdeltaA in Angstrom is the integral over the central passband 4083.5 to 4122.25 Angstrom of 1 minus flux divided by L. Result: -2.7 Angstrom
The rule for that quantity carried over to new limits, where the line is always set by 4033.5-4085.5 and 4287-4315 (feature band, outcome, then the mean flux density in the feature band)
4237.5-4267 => -3.86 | 19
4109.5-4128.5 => -0.97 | 18.2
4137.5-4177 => 0.22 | 17.1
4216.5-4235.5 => -0.85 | 17.7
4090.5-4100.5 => -0.33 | 18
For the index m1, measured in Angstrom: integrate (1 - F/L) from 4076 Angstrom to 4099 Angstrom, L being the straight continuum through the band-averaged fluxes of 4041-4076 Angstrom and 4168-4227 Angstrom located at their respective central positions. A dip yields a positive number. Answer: -1.9 Angstrom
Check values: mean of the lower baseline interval 17.2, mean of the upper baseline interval 17.9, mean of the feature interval 18.8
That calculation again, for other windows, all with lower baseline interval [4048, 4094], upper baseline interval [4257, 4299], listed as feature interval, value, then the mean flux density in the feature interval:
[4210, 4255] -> -1.1 Angstrom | 18.5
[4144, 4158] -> 1.0 Angstrom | 16.8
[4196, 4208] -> -0.7 Angstrom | 19.1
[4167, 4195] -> 1.2 Angstrom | 17.3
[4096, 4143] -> 1.4 Angstrom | 17.4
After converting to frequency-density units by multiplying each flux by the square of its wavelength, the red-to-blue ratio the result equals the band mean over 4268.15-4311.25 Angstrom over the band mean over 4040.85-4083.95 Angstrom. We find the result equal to 1.1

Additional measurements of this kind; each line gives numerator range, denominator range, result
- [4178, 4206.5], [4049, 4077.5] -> 1.14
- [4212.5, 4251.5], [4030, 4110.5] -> 1.13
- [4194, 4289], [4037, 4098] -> 1.12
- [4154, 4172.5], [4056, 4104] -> 1.02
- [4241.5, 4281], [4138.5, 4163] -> 1.17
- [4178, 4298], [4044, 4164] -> 1.11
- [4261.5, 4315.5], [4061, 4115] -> 1.08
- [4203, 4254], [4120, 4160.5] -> 1.12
